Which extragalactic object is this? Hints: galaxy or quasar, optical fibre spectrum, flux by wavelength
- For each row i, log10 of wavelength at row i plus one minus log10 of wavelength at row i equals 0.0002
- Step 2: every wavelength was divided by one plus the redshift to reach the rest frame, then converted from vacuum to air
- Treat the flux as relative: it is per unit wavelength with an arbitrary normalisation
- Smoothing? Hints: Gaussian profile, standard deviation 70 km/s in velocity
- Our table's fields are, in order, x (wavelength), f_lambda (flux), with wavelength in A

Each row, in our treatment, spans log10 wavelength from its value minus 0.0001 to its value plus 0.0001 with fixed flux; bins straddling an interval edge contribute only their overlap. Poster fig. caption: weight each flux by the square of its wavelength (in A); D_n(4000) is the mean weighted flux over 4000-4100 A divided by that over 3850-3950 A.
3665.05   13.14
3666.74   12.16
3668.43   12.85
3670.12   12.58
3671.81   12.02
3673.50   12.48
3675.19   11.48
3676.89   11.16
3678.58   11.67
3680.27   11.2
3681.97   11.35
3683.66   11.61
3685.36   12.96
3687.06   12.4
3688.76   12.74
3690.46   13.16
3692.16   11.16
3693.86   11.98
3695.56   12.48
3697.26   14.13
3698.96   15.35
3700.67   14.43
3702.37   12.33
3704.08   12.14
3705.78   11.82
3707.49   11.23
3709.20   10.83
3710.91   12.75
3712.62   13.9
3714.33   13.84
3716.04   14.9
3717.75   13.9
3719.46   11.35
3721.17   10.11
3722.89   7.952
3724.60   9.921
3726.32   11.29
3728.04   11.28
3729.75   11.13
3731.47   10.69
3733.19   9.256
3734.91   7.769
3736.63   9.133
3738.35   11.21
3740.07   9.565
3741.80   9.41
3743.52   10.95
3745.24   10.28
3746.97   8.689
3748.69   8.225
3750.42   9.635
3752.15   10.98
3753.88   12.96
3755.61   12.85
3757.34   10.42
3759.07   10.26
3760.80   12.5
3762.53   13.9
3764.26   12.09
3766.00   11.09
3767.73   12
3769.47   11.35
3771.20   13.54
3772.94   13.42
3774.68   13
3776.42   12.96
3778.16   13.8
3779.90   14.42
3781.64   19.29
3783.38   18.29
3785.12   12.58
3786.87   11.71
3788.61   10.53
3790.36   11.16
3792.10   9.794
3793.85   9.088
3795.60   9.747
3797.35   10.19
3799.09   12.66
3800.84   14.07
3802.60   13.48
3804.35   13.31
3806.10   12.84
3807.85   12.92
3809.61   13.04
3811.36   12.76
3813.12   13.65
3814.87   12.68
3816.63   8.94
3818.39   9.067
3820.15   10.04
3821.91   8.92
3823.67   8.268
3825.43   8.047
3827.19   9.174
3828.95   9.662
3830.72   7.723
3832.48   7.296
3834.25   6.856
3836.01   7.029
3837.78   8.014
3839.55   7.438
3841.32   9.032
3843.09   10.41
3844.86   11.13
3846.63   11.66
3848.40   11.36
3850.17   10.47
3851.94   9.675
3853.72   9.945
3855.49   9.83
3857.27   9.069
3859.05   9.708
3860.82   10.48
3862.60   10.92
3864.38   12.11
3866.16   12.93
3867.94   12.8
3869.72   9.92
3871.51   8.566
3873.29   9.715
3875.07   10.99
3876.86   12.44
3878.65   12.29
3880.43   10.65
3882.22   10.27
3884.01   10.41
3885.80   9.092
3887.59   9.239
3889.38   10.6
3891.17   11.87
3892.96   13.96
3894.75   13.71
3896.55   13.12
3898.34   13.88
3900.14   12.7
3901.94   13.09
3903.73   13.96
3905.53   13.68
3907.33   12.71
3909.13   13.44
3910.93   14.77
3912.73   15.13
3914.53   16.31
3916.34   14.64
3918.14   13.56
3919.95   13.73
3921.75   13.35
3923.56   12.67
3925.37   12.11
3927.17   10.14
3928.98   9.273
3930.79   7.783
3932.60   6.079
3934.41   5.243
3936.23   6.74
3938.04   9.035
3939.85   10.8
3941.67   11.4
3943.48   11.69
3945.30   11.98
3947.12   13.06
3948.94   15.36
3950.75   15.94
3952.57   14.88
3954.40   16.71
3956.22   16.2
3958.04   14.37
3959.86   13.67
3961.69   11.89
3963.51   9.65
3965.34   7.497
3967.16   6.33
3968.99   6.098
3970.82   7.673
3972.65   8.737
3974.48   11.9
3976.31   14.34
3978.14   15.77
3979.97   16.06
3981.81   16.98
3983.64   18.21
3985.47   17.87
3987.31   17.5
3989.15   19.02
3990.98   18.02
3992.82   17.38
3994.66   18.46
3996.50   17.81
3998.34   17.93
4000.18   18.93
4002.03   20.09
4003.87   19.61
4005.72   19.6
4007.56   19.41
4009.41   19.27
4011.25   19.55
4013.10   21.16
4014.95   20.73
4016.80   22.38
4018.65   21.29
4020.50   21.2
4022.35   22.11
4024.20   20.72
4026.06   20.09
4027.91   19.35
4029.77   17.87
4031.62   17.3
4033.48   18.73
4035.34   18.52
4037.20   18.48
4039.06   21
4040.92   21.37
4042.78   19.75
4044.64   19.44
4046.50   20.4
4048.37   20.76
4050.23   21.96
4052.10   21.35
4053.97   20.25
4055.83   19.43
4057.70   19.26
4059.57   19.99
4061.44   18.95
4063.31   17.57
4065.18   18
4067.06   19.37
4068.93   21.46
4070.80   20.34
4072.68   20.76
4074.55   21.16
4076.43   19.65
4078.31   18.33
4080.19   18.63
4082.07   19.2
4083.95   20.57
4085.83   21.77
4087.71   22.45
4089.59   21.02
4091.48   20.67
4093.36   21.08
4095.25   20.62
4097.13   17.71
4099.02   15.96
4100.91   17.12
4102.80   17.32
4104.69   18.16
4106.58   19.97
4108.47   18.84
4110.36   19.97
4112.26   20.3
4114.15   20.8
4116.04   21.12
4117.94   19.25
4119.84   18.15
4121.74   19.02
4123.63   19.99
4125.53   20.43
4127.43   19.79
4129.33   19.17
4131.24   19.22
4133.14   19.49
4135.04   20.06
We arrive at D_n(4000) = 1.9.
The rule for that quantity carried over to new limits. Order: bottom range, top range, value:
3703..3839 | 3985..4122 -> 2.02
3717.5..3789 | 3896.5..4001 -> 1.27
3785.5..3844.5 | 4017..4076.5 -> 2.18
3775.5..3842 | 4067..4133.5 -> 2.07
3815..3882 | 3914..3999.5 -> 1.40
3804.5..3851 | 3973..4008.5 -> 1.91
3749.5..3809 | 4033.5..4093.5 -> 1.86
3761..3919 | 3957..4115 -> 1.75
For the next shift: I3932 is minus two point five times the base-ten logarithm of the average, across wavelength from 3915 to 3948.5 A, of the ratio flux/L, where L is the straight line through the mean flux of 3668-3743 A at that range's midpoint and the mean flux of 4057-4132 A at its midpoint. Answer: 0.44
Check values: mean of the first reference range 11.7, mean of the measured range 10.9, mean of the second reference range 19.6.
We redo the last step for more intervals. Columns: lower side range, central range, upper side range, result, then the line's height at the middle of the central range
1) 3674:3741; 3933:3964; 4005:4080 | 0.40 mag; 17.6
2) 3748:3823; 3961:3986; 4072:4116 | 0.36 mag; 16.7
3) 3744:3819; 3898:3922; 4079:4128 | 0.09 mag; 15.1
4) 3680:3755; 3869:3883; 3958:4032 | 0.34 mag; 14.5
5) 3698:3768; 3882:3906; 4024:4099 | 0.27 mag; 15.5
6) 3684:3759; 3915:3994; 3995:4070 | 0.37 mag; 17.7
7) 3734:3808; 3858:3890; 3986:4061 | 0.36 mag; 15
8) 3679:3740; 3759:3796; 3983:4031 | 0.07 mag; 13.5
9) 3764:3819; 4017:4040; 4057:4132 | -0.10 mag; 18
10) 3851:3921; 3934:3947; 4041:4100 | 0.40 mag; 14.3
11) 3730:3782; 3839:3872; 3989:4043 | 0.36 mag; 14.6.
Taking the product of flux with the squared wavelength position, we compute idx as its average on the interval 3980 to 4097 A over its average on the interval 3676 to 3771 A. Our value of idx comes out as 2.01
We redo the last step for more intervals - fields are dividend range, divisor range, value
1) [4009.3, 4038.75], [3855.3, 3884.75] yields 2.00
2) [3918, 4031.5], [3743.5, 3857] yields 1.48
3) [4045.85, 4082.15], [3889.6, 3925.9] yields 1.58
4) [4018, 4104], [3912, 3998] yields 1.60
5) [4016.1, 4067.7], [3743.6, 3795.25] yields 1.89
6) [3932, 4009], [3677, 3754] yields 1.41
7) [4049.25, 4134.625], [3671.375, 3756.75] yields 2.08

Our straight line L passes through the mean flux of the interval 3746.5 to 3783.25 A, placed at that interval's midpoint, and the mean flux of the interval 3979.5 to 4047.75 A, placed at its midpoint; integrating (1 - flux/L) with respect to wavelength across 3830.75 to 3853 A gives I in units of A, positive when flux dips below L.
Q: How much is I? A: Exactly 8.3 A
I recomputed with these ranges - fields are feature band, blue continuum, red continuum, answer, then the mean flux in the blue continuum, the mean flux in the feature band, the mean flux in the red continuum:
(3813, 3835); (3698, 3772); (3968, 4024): 7.1 A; 11.4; 9.12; 17.5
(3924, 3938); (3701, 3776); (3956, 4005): 5.6 A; 11.3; 8.39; 14.8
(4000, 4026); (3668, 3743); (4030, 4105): -2.8 A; 11.7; 20.5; 19.6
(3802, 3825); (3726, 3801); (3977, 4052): 2.9 A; 11.6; 11.4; 19.3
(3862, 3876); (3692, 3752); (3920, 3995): 1.3 A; 11.3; 11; 12.6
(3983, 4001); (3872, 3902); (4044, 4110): -2.3 A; 11.6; 18.1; 19.7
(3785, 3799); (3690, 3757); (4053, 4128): 2.5 A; 11.4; 10.6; 19.6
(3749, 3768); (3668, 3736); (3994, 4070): 2.4 A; 11.9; 11.6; 19.8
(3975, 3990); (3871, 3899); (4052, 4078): -0.9 A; 11.3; 16.8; 19.7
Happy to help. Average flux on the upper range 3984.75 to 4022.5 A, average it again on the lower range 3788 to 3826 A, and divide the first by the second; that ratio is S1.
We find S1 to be 1.7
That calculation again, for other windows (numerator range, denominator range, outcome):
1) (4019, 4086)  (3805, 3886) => 1.94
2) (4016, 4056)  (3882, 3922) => 1.56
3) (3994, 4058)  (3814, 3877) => 2.04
